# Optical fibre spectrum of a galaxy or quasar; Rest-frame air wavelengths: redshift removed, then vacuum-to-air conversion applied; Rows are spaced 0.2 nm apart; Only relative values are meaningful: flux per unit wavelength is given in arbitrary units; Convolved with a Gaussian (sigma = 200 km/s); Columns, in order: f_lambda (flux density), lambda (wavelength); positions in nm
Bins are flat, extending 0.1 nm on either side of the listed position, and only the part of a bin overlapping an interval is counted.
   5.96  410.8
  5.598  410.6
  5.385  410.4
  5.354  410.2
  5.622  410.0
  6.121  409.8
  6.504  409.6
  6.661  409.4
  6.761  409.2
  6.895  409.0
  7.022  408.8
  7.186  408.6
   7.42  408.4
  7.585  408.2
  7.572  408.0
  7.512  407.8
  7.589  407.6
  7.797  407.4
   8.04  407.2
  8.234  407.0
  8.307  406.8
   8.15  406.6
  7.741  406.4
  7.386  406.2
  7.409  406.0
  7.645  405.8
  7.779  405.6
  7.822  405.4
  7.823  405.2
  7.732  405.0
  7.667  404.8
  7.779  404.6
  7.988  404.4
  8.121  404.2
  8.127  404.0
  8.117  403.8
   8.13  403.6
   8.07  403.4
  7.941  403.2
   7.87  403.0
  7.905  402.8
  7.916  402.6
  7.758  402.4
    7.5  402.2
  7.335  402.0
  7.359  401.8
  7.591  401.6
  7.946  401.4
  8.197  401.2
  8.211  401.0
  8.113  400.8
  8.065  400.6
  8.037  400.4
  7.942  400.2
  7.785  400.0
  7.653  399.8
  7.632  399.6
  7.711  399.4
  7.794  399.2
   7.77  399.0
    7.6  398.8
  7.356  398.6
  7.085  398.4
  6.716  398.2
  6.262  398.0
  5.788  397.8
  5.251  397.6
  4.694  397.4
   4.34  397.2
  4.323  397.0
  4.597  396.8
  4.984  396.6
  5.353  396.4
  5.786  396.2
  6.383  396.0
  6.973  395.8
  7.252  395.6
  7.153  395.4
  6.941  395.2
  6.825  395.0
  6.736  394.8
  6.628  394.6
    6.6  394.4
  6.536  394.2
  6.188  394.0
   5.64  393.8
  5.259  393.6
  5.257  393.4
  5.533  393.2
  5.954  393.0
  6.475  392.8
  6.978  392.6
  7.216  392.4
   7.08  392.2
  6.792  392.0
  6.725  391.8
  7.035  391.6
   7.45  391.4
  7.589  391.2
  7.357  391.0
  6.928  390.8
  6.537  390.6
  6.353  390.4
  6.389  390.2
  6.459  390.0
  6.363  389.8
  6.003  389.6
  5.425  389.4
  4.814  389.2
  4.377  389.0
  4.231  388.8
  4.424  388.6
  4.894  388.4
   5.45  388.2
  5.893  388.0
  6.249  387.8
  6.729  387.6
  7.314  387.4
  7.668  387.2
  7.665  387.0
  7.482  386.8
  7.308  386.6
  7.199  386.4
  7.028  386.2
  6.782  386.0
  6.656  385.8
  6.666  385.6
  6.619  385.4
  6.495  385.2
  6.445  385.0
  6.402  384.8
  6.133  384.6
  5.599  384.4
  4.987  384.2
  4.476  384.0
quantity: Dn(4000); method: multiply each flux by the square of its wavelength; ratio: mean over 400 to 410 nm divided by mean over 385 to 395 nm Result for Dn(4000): 1.29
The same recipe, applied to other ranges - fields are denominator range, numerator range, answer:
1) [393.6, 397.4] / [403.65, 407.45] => 1.38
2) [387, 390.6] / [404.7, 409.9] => 1.39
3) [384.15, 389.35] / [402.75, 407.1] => 1.39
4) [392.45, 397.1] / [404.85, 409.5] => 1.32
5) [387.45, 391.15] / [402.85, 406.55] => 1.44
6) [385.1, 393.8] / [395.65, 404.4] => 1.18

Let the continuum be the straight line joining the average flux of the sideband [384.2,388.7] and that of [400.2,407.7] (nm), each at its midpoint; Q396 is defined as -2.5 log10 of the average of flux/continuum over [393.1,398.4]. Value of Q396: 0.21 mag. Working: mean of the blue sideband 6.47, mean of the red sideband 7.87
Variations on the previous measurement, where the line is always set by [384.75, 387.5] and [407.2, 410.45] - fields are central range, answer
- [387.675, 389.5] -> 0.339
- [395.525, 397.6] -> 0.265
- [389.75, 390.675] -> 0.089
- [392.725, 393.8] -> 0.221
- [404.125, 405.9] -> -0.136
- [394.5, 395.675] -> 0.004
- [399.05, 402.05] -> -0.135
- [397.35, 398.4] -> 0.171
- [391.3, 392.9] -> -0.001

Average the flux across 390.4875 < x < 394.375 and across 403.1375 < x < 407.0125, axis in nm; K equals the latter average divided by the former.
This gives 1.20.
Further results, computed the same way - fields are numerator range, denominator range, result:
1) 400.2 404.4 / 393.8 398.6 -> 1.30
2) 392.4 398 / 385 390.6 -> 0.95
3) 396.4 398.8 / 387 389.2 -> 0.98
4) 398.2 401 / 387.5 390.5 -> 1.38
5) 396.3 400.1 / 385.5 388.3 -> 0.93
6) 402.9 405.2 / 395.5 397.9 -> 1.45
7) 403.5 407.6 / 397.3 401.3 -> 1.08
